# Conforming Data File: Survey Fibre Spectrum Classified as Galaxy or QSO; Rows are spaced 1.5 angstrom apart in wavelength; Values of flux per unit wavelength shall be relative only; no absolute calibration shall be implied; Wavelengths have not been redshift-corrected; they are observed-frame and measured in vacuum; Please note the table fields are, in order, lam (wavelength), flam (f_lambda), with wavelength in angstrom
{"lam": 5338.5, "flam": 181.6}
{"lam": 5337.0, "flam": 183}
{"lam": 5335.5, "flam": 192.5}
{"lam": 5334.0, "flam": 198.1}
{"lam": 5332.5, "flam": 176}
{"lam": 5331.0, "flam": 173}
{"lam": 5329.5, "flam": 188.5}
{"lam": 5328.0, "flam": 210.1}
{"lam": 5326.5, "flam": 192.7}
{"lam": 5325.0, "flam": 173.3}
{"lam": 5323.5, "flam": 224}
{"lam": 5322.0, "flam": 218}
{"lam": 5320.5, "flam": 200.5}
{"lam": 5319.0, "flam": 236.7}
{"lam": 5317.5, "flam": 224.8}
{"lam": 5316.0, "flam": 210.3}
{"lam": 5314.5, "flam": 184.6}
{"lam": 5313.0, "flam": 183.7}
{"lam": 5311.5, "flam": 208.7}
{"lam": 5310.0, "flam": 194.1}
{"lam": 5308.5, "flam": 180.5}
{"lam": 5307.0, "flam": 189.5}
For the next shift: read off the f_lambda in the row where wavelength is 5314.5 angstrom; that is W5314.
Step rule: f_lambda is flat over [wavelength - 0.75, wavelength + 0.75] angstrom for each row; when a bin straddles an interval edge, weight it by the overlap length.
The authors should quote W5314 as 184.6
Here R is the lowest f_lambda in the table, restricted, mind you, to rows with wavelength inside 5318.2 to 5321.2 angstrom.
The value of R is 200.5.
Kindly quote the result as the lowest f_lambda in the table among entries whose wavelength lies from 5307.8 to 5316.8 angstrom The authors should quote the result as 180.5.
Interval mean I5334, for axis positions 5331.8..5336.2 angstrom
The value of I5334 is 189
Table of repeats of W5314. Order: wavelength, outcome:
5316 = 210.3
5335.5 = 192.5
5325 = 173.3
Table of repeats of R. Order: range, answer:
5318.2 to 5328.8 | 173.3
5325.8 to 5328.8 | 192.7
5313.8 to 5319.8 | 184.6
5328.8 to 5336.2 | 173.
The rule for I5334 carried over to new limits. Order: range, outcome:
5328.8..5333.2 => 179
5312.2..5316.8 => 193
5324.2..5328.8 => 192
